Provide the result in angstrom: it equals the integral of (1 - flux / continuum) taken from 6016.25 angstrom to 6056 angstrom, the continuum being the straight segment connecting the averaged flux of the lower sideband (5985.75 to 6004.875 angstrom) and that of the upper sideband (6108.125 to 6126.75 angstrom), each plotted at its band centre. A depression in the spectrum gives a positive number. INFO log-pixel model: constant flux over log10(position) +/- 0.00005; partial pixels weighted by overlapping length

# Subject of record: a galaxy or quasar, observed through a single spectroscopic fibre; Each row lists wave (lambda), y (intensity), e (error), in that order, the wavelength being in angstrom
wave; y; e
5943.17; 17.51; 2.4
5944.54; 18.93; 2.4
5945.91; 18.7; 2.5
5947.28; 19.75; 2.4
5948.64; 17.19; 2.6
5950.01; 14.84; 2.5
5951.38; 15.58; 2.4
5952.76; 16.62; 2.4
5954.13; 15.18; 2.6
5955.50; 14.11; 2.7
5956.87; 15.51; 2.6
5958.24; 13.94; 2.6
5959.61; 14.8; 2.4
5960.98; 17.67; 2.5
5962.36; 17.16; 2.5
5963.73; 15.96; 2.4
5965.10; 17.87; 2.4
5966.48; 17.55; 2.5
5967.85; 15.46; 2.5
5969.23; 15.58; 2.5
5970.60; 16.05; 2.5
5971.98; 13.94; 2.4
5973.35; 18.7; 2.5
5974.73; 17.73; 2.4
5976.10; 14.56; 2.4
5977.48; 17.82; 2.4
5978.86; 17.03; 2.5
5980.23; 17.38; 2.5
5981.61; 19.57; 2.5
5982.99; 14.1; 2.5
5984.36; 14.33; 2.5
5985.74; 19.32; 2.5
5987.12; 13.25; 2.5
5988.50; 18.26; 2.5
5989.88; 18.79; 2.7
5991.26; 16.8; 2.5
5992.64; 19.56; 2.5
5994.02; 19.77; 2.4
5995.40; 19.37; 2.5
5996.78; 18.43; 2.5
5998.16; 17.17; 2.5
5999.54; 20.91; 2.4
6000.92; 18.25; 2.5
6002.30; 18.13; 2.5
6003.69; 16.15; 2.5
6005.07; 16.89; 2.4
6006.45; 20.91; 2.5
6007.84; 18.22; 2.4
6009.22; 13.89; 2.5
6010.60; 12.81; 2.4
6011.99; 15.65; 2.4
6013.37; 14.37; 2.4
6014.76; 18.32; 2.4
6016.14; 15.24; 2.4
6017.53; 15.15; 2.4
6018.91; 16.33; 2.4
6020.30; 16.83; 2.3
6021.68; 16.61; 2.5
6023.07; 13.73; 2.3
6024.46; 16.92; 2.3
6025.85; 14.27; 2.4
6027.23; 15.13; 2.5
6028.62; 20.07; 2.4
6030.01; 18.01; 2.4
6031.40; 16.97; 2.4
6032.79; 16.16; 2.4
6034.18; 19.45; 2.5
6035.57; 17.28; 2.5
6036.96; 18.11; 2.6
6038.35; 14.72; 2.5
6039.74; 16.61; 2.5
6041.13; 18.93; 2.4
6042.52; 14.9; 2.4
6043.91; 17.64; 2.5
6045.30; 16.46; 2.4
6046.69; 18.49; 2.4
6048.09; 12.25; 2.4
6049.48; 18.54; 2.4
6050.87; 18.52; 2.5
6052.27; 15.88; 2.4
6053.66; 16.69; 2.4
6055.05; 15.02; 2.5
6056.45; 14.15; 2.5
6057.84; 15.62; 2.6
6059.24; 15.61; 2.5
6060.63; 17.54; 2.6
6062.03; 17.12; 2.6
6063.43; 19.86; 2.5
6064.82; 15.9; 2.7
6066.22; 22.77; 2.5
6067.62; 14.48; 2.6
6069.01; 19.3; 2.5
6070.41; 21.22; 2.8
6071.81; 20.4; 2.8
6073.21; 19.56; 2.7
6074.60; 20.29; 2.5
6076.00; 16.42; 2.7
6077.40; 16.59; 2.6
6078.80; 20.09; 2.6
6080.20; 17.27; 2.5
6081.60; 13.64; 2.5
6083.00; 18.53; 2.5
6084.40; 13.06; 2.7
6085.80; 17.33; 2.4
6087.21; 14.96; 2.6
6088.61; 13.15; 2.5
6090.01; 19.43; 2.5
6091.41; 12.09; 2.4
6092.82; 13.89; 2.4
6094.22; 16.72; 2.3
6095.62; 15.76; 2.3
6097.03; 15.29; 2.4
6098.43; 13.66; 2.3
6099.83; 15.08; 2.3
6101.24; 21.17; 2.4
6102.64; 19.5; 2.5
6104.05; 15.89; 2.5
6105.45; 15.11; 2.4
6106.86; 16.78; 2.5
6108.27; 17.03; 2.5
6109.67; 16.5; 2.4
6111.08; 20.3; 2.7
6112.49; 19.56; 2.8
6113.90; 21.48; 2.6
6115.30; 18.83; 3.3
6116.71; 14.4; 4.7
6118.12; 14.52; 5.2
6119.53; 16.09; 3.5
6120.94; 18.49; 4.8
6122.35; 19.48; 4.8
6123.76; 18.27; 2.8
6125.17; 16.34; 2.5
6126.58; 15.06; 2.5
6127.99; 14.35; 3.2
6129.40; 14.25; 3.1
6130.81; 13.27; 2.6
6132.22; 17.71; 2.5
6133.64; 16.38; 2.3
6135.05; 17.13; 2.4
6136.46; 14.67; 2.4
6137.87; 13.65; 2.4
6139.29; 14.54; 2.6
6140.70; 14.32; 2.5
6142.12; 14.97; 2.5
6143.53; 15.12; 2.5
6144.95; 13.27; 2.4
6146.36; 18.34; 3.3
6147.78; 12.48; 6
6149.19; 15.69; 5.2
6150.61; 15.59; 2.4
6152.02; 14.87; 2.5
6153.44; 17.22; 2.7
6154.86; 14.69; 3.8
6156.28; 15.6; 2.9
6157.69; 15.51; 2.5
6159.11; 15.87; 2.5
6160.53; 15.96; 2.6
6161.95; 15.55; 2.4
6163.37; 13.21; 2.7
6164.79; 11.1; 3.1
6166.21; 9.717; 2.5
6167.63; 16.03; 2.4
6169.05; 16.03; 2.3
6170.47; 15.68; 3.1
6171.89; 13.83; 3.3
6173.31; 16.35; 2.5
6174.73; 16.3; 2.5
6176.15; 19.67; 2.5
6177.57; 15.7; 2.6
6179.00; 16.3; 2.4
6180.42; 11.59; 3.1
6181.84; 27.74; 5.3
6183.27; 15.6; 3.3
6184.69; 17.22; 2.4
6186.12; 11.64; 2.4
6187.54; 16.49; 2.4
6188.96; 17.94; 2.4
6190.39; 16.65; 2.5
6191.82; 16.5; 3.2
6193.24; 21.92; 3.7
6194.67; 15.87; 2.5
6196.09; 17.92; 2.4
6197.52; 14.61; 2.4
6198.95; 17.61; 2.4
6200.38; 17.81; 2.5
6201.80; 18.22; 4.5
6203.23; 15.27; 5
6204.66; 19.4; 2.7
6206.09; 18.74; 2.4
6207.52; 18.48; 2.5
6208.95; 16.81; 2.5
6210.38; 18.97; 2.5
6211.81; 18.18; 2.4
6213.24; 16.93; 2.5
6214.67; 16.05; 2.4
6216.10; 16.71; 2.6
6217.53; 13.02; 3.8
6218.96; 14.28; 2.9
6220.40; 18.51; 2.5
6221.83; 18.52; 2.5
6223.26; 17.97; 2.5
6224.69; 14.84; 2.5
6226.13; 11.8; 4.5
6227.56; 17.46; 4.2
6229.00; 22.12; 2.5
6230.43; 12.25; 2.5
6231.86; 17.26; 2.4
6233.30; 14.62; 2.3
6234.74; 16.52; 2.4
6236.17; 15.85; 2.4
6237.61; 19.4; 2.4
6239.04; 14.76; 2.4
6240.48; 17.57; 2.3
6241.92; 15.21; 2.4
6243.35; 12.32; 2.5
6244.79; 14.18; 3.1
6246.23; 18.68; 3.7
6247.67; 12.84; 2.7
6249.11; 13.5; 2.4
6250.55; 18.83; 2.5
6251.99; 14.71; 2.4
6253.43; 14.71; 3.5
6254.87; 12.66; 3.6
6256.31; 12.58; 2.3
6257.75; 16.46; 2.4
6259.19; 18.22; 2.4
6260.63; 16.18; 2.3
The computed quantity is 3.0 angstrom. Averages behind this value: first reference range 18.1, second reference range 17.7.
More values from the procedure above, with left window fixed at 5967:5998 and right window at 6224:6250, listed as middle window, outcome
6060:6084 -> -2.4 angstrom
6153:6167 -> 1.5 angstrom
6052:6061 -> 0.5 angstrom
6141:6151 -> 0.7 angstrom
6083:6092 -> 0.6 angstrom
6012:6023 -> 0.6 angstrom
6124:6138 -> 0.7 angstrom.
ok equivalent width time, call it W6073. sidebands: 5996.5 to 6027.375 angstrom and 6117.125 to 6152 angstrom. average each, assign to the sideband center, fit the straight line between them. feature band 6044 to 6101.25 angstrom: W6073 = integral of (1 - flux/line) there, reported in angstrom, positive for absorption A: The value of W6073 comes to -2.6 angstrom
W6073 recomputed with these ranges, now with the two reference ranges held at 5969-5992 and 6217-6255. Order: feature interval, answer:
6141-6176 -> 2.2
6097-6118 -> -1.5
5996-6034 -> -0.5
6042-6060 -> 0.3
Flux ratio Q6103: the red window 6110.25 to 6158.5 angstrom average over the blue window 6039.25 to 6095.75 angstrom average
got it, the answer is 0.95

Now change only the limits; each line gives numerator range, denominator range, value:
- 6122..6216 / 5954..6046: 0.96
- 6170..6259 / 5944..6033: 0.98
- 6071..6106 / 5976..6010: 0.94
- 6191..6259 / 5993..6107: 0.97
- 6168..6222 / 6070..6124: 0.99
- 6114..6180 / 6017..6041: 0.93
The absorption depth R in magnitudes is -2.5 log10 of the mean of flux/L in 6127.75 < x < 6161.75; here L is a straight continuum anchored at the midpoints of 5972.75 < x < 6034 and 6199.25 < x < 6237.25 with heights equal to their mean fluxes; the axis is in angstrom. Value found 0.11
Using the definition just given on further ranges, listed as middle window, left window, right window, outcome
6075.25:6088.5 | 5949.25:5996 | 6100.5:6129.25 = 0.059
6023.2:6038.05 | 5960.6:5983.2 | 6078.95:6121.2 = -0.024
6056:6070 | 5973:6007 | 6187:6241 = 0.005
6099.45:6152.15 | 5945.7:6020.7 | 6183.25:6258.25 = 0.010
